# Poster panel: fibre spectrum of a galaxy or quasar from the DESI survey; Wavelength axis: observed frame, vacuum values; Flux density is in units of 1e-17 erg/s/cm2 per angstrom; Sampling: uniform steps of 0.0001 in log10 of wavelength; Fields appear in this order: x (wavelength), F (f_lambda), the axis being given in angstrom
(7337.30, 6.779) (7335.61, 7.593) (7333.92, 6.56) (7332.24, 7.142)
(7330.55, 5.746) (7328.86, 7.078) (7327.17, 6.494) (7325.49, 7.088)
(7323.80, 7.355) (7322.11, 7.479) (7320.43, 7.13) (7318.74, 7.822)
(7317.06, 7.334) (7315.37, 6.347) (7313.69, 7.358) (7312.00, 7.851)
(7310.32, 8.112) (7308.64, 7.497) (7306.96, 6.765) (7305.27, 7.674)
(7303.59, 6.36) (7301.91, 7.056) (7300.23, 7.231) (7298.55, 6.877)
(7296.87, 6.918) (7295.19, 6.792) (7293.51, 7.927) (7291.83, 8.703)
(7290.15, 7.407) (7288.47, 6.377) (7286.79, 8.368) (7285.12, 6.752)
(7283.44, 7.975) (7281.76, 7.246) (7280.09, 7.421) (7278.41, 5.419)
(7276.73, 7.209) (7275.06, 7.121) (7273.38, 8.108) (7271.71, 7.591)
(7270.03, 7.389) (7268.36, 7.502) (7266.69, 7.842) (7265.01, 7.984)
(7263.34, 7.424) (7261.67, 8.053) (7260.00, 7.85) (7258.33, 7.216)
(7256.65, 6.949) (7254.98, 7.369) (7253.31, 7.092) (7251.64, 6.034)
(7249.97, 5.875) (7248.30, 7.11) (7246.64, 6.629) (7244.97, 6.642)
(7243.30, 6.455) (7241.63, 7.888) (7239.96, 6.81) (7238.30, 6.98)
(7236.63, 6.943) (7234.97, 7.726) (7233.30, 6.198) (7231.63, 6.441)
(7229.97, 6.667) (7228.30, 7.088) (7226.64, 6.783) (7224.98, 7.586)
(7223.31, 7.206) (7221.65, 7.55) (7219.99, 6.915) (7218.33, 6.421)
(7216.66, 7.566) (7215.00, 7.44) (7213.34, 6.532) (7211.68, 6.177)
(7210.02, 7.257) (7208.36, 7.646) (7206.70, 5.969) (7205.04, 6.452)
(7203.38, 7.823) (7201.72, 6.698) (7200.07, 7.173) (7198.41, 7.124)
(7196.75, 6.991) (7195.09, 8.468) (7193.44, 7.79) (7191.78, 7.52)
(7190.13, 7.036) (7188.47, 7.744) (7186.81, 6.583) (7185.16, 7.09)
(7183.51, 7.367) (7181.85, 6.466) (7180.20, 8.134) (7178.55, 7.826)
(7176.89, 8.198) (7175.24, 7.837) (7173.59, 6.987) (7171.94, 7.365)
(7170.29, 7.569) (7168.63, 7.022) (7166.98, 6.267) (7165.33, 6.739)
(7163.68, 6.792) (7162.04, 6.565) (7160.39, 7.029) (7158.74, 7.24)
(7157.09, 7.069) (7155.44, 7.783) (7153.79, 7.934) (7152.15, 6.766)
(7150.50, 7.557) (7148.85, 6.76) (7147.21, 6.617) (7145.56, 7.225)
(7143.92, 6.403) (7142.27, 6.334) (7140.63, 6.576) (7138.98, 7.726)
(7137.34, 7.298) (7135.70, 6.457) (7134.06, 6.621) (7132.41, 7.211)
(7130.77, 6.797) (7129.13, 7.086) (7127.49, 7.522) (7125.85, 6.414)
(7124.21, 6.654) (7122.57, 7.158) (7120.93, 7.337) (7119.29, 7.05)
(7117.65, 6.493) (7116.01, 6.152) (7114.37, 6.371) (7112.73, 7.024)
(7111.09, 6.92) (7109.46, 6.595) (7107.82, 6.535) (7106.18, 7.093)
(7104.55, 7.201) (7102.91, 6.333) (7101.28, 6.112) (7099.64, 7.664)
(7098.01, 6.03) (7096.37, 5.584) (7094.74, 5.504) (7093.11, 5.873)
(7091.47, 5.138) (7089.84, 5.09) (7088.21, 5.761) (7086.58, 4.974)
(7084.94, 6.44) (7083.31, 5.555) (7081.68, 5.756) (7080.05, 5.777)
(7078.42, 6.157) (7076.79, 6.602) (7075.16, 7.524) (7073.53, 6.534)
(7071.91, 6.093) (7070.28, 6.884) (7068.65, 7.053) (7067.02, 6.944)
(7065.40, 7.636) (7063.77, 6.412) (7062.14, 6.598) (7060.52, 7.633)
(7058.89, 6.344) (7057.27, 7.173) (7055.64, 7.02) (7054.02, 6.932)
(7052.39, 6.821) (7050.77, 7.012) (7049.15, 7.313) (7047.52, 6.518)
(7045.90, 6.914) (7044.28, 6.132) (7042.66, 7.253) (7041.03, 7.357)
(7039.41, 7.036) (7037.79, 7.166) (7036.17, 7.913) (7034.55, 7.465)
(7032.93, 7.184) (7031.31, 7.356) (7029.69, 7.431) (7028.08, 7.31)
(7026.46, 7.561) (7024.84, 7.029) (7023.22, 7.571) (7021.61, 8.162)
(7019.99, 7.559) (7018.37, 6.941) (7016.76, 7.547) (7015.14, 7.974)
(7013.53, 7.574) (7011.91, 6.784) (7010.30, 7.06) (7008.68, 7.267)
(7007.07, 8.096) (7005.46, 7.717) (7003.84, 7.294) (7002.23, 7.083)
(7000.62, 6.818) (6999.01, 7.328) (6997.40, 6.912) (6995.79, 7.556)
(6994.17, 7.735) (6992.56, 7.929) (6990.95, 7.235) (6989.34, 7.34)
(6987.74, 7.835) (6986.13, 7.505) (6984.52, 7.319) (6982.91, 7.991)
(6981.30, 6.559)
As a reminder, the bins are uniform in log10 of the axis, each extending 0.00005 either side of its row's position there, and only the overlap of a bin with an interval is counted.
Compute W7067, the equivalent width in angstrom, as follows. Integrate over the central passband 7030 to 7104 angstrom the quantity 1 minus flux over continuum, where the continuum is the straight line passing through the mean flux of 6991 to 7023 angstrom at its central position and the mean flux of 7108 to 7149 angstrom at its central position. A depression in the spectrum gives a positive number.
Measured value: 5.7 angstrom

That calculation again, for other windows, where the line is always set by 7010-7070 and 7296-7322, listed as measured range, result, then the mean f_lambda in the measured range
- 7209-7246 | 1.26 angstrom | 6.97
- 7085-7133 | 4.83 angstrom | 6.47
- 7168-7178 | -0.43 angstrom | 7.51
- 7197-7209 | 0.39 angstrom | 6.97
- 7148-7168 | 0.45 angstrom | 7.04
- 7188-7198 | -0.50 angstrom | 7.57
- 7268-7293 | -0.53 angstrom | 7.38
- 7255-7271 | -0.77 angstrom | 7.57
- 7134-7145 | 0.62 angstrom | 6.8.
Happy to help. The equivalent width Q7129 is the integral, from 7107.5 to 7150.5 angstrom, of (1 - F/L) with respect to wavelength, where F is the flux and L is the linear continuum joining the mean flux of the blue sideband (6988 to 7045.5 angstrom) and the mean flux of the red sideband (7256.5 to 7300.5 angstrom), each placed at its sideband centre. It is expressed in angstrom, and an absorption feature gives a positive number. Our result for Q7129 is 3.16 angstrom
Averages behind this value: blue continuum 7.36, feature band 6.84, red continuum 7.4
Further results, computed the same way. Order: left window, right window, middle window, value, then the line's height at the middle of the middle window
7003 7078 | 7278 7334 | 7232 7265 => 0.7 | 7.18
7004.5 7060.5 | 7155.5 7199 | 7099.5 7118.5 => 1.5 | 7.26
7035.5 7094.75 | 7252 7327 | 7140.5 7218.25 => -2.0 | 6.96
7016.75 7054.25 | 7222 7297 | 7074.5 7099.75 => 4.6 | 7.22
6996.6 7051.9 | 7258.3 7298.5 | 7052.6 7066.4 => 0.6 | 7.3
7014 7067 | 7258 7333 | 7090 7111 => 2.7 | 7.22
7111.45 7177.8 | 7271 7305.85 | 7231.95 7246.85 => 0.5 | 7.17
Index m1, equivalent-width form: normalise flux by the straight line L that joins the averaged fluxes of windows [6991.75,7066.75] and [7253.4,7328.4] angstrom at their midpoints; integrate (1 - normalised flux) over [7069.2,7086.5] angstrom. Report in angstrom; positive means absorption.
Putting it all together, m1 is 2.3 angstrom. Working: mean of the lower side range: 7.25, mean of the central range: 6.28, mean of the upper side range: 7.33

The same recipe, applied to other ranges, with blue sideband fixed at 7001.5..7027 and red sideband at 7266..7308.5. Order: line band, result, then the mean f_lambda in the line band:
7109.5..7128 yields 1.5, 6.81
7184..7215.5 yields 0.9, 7.13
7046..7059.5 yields 1.0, 6.9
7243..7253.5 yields 1.1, 6.52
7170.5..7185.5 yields -0.3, 7.49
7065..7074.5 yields 0.7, 6.84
